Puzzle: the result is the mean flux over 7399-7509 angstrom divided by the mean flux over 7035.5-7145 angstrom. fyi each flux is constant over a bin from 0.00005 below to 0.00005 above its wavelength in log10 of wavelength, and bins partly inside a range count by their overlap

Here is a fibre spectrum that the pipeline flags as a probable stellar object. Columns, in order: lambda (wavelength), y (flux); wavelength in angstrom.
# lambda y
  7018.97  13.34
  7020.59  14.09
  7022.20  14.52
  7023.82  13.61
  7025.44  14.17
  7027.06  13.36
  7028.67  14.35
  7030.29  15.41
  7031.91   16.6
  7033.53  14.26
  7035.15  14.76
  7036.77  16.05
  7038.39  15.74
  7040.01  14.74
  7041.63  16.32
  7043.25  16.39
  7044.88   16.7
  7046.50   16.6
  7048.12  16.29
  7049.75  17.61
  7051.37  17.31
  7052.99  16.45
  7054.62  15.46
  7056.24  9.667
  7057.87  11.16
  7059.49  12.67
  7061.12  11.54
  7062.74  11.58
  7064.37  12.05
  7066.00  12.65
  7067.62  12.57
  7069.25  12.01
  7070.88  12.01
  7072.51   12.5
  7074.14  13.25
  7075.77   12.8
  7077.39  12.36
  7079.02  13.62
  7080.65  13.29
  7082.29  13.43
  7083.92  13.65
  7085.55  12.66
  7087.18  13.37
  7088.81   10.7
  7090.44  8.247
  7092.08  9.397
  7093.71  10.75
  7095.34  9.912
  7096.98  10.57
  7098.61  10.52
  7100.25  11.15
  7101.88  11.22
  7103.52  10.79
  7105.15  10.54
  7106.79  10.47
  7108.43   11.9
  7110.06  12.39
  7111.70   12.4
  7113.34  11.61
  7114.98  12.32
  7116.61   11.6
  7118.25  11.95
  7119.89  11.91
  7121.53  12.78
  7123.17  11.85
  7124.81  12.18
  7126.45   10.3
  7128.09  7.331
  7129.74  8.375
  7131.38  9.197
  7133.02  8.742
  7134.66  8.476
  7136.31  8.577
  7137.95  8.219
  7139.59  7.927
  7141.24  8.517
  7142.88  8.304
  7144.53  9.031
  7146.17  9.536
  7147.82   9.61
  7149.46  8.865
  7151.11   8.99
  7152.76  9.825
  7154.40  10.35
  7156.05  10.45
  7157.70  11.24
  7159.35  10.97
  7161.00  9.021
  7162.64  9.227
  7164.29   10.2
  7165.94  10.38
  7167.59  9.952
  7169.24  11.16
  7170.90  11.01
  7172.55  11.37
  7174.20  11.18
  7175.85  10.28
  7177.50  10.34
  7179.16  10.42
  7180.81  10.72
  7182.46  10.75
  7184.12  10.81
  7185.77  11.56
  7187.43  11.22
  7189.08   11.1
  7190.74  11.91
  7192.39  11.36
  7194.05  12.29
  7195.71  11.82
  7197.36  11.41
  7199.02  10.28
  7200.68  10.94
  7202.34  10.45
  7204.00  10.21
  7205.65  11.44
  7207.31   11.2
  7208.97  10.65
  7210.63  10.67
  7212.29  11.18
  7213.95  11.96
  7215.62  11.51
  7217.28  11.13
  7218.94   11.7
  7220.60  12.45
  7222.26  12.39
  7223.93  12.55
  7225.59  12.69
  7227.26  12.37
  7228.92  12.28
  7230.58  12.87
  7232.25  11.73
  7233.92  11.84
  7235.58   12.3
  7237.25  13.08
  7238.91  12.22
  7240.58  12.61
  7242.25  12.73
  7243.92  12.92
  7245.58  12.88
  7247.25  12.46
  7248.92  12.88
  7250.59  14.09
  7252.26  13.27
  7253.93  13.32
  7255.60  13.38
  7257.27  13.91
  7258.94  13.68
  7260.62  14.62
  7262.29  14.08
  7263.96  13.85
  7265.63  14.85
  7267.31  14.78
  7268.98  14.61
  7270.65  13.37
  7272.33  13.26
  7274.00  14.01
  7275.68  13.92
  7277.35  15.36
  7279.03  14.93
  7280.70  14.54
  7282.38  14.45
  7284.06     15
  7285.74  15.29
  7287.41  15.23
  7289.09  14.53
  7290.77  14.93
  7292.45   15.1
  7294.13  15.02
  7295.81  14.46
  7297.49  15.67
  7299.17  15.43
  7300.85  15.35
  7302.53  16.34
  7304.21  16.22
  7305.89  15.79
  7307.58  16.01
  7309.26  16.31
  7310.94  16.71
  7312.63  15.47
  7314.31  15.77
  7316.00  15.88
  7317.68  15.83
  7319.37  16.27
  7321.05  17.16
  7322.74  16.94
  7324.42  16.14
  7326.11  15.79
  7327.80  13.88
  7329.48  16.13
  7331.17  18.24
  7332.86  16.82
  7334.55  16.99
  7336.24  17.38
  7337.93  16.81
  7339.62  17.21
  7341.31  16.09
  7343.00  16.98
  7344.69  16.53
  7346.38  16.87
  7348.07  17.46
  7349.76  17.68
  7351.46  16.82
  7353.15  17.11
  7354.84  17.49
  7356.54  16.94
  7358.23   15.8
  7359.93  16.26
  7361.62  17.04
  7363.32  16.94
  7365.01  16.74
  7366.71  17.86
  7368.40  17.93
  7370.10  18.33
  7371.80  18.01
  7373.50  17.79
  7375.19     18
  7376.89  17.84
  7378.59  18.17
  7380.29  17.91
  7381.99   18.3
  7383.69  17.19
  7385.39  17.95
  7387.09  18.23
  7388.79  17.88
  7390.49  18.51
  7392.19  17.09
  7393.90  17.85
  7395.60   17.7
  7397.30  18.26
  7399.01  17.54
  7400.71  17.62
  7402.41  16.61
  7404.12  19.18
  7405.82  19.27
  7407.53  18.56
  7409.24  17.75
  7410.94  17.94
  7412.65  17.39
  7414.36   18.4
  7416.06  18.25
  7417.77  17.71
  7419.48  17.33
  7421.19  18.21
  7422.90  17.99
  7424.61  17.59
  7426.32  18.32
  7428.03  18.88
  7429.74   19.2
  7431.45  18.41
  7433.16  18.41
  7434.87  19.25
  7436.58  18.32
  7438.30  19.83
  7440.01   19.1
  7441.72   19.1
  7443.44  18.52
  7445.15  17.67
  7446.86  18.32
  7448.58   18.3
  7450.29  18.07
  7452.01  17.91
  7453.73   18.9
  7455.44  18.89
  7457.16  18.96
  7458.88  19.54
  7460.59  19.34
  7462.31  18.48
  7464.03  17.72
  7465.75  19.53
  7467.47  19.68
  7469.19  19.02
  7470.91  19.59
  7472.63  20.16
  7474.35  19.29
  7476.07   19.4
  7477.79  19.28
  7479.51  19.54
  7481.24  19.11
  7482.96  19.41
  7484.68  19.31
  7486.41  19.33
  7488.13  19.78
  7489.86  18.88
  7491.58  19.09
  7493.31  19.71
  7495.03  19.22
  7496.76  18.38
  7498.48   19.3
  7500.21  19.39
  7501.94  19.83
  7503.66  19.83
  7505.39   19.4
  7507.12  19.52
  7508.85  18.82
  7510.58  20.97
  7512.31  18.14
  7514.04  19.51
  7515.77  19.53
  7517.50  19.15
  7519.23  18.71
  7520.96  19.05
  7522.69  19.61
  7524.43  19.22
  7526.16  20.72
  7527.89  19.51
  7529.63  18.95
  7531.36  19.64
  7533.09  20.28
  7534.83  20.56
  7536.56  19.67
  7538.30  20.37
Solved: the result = 1.6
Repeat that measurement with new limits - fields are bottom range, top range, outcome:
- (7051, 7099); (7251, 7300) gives 1.18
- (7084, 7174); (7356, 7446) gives 1.73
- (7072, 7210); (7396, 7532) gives 1.75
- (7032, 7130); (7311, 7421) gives 1.37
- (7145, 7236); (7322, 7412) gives 1.58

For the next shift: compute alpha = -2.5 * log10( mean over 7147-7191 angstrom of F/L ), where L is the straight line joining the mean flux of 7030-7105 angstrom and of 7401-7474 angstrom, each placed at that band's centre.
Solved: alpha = 0.37 mag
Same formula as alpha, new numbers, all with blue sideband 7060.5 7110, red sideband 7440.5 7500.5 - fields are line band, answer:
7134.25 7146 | 0.443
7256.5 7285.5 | 0.068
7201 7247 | 0.202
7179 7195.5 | 0.209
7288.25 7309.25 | 0.024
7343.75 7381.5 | -0.023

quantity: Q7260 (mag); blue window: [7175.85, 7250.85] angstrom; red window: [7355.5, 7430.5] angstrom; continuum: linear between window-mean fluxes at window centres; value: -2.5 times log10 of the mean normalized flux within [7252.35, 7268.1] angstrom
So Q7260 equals -0.056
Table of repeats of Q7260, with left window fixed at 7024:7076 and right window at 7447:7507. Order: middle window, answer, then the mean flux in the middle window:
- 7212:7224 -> 0.34 mag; 11.8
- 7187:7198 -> 0.34 mag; 11.6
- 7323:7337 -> 0.07 mag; 16.4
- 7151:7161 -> 0.44 mag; 10.3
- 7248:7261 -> 0.22 mag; 13.6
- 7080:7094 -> 0.24 mag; 11.7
